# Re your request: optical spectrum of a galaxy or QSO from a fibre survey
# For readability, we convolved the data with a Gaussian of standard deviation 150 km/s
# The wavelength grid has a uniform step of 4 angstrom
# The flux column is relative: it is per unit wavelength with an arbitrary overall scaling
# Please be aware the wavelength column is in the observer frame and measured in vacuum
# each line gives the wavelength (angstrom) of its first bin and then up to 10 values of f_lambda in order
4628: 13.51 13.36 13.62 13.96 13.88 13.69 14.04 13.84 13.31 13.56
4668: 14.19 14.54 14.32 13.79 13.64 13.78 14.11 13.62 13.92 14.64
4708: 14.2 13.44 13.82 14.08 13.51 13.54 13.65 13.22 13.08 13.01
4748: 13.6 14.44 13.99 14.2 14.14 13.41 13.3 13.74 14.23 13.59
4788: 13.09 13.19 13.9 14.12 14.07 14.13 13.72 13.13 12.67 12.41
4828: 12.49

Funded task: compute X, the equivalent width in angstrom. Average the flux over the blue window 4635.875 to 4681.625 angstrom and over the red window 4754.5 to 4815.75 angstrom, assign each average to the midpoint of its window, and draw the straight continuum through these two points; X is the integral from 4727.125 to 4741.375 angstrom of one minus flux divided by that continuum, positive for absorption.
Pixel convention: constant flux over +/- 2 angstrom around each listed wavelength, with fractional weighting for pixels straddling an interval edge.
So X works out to 0.5 angstrom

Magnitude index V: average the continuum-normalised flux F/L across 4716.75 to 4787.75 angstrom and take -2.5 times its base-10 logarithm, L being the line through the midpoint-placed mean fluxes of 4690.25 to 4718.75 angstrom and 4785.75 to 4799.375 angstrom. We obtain 0.00 mag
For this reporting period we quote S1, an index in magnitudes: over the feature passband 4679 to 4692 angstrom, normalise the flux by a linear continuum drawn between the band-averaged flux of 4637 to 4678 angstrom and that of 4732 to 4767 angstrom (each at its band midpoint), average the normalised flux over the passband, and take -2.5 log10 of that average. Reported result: 0.01 mag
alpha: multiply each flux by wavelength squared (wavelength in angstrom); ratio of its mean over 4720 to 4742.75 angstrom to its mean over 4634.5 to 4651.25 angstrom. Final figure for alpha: 1.01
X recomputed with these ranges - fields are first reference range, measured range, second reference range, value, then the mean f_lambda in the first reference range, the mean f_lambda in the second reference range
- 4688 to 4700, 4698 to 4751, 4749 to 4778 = 0.70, 13.9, 13.9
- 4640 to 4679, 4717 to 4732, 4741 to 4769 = 0.15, 13.9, 13.8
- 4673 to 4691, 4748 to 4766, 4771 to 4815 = -0.43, 13.9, 13.7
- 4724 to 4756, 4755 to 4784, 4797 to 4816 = -0.28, 13.5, 13.9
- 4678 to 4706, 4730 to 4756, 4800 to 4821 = 0.50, 13.9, 13.6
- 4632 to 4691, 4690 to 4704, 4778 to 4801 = -0.19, 13.9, 13.7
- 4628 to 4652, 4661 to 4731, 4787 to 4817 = -1.02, 13.7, 13.7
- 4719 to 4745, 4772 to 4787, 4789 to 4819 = -0.14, 13.4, 13.7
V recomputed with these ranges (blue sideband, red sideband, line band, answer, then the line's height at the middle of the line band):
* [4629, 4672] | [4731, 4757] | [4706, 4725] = -0.016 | 13.6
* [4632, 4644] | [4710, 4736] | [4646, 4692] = -0.015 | 13.7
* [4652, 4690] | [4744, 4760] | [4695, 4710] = -0.018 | 13.9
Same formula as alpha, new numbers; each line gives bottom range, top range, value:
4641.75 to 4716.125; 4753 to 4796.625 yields 1.03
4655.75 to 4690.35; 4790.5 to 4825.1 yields 1.03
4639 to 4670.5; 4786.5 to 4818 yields 1.05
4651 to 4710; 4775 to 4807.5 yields 1.03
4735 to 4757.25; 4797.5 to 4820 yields 1.04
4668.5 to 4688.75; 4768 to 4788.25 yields 1.01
